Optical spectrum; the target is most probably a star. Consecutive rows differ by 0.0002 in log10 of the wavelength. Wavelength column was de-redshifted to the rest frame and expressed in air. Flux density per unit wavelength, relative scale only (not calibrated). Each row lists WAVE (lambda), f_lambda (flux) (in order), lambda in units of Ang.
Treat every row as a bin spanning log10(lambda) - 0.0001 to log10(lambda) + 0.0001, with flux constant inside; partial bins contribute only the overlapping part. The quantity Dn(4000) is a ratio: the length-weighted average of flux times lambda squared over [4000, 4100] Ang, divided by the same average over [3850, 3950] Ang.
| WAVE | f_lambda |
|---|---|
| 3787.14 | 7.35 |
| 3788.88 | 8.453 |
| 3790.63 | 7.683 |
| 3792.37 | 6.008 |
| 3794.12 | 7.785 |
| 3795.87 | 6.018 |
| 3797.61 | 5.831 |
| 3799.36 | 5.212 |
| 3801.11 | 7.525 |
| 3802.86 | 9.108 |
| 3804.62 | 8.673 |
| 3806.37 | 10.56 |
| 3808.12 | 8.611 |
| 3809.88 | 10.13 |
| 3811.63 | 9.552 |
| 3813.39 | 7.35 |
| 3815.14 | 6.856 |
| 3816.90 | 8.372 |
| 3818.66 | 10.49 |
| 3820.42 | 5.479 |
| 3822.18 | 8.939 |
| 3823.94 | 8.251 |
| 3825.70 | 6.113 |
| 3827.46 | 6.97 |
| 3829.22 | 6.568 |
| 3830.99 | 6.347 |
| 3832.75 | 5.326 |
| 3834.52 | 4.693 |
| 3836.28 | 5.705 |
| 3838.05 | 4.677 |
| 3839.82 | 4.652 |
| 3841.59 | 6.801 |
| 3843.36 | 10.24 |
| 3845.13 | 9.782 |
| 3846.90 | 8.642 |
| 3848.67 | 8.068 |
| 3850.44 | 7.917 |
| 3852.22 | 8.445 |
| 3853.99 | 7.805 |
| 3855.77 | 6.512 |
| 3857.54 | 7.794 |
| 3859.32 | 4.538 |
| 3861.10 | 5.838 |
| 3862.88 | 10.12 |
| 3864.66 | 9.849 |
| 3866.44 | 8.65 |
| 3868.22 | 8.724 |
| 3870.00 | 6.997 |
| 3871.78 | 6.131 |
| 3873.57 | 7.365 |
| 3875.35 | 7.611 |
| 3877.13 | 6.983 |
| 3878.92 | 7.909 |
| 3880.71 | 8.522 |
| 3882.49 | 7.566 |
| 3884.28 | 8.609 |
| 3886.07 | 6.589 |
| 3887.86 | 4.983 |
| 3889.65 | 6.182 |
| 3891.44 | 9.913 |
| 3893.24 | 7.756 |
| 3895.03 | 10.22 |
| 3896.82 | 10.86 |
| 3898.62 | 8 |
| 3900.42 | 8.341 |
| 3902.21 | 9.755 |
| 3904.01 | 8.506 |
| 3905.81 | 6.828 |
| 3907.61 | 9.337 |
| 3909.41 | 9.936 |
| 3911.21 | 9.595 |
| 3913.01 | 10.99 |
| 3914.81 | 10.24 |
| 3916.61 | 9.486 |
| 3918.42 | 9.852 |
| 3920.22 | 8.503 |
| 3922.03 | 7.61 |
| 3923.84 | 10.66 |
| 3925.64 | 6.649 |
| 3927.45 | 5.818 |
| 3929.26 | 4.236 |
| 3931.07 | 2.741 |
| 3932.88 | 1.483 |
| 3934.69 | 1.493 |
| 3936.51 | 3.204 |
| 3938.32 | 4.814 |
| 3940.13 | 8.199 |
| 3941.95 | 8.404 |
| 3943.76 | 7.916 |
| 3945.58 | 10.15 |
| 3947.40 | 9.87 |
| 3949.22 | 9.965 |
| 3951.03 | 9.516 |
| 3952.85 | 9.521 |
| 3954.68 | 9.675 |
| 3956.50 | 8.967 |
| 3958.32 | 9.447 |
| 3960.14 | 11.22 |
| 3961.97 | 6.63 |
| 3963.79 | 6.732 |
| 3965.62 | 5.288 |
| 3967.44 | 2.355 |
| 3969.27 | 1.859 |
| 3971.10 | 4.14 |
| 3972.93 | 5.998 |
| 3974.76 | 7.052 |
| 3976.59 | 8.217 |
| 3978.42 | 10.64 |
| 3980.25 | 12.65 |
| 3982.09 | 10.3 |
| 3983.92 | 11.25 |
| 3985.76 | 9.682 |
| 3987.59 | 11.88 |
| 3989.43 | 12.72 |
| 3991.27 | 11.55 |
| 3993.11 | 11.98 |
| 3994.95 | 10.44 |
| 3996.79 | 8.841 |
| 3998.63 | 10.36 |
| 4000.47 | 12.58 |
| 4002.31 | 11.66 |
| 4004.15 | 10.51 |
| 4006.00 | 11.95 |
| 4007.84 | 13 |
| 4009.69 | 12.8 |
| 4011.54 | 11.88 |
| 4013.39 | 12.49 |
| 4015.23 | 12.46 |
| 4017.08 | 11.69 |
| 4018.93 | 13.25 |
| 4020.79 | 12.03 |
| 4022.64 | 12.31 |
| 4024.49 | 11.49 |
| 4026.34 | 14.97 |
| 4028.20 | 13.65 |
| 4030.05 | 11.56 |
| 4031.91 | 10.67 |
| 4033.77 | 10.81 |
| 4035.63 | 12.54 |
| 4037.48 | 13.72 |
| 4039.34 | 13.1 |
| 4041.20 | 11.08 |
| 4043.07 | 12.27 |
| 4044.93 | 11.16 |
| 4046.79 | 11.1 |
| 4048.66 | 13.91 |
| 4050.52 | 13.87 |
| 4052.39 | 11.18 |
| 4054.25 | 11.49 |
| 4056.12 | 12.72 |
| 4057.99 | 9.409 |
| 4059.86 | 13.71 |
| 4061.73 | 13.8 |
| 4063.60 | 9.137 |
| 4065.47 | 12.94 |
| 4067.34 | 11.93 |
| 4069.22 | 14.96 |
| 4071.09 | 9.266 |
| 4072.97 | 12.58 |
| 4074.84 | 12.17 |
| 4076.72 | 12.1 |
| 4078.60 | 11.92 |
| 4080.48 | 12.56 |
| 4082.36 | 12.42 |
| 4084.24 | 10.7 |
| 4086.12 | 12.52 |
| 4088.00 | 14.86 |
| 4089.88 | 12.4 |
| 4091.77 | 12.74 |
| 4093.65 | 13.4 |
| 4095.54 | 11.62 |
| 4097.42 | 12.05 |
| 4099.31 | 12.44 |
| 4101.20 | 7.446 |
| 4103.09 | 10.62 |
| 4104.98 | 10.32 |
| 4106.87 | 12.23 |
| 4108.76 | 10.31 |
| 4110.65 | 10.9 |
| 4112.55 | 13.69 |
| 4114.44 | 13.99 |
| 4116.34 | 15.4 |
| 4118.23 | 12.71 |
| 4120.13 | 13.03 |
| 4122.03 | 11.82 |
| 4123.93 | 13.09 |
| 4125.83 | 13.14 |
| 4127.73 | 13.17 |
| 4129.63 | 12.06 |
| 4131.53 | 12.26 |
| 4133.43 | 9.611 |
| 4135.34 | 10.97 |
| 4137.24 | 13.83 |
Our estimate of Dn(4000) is 1.71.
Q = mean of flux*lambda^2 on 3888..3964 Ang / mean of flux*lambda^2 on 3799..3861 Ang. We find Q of 1.1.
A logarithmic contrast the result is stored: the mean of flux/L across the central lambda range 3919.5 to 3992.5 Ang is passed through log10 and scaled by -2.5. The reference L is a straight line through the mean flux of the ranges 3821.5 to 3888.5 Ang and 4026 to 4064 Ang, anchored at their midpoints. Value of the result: 0.27 mag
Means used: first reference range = 7.3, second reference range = 12.2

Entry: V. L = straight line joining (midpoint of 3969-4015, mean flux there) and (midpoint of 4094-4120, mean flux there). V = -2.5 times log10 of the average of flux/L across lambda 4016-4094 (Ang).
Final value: -0.10 mag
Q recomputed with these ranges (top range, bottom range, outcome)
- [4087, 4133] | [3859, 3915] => 1.67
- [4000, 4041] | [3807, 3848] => 1.83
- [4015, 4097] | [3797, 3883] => 1.81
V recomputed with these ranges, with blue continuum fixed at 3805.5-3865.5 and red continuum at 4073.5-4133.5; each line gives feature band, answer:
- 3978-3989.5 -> -0.11 mag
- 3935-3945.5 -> 0.40 mag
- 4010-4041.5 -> -0.14 mag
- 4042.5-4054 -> -0.09 mag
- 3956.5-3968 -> 0.32 mag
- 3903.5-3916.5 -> -0.06 mag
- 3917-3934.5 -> 0.40 mag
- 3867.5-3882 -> 0.10 mag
